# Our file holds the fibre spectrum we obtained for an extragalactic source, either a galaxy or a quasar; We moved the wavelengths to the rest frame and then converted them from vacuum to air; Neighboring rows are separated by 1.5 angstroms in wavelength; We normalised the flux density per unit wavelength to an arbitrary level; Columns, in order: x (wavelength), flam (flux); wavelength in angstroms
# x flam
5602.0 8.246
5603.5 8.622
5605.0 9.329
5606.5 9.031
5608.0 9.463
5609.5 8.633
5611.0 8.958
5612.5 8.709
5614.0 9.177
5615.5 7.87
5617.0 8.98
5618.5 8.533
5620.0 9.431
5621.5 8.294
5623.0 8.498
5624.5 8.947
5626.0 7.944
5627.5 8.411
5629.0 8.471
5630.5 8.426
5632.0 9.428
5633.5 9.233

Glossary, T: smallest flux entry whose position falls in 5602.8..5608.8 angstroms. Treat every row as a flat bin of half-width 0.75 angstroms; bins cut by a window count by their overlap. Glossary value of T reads 8.622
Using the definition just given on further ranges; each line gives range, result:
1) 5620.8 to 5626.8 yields 7.944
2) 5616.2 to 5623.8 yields 8.294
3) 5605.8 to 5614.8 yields 8.633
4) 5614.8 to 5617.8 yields 7.87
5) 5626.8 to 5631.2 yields 8.411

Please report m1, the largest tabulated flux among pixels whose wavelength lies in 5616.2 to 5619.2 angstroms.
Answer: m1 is 8.98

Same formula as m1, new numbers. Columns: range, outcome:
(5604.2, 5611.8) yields 9.463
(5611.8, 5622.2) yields 9.431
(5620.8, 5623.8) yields 8.498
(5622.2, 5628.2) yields 8.947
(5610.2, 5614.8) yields 9.177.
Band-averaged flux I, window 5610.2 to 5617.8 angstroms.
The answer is 8.74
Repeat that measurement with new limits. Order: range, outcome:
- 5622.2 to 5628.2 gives 8.45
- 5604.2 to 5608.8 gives 9.26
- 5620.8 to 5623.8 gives 8.41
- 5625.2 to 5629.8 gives 8.28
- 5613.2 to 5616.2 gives 8.54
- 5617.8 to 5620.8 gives 8.98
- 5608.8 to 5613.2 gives 8.77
